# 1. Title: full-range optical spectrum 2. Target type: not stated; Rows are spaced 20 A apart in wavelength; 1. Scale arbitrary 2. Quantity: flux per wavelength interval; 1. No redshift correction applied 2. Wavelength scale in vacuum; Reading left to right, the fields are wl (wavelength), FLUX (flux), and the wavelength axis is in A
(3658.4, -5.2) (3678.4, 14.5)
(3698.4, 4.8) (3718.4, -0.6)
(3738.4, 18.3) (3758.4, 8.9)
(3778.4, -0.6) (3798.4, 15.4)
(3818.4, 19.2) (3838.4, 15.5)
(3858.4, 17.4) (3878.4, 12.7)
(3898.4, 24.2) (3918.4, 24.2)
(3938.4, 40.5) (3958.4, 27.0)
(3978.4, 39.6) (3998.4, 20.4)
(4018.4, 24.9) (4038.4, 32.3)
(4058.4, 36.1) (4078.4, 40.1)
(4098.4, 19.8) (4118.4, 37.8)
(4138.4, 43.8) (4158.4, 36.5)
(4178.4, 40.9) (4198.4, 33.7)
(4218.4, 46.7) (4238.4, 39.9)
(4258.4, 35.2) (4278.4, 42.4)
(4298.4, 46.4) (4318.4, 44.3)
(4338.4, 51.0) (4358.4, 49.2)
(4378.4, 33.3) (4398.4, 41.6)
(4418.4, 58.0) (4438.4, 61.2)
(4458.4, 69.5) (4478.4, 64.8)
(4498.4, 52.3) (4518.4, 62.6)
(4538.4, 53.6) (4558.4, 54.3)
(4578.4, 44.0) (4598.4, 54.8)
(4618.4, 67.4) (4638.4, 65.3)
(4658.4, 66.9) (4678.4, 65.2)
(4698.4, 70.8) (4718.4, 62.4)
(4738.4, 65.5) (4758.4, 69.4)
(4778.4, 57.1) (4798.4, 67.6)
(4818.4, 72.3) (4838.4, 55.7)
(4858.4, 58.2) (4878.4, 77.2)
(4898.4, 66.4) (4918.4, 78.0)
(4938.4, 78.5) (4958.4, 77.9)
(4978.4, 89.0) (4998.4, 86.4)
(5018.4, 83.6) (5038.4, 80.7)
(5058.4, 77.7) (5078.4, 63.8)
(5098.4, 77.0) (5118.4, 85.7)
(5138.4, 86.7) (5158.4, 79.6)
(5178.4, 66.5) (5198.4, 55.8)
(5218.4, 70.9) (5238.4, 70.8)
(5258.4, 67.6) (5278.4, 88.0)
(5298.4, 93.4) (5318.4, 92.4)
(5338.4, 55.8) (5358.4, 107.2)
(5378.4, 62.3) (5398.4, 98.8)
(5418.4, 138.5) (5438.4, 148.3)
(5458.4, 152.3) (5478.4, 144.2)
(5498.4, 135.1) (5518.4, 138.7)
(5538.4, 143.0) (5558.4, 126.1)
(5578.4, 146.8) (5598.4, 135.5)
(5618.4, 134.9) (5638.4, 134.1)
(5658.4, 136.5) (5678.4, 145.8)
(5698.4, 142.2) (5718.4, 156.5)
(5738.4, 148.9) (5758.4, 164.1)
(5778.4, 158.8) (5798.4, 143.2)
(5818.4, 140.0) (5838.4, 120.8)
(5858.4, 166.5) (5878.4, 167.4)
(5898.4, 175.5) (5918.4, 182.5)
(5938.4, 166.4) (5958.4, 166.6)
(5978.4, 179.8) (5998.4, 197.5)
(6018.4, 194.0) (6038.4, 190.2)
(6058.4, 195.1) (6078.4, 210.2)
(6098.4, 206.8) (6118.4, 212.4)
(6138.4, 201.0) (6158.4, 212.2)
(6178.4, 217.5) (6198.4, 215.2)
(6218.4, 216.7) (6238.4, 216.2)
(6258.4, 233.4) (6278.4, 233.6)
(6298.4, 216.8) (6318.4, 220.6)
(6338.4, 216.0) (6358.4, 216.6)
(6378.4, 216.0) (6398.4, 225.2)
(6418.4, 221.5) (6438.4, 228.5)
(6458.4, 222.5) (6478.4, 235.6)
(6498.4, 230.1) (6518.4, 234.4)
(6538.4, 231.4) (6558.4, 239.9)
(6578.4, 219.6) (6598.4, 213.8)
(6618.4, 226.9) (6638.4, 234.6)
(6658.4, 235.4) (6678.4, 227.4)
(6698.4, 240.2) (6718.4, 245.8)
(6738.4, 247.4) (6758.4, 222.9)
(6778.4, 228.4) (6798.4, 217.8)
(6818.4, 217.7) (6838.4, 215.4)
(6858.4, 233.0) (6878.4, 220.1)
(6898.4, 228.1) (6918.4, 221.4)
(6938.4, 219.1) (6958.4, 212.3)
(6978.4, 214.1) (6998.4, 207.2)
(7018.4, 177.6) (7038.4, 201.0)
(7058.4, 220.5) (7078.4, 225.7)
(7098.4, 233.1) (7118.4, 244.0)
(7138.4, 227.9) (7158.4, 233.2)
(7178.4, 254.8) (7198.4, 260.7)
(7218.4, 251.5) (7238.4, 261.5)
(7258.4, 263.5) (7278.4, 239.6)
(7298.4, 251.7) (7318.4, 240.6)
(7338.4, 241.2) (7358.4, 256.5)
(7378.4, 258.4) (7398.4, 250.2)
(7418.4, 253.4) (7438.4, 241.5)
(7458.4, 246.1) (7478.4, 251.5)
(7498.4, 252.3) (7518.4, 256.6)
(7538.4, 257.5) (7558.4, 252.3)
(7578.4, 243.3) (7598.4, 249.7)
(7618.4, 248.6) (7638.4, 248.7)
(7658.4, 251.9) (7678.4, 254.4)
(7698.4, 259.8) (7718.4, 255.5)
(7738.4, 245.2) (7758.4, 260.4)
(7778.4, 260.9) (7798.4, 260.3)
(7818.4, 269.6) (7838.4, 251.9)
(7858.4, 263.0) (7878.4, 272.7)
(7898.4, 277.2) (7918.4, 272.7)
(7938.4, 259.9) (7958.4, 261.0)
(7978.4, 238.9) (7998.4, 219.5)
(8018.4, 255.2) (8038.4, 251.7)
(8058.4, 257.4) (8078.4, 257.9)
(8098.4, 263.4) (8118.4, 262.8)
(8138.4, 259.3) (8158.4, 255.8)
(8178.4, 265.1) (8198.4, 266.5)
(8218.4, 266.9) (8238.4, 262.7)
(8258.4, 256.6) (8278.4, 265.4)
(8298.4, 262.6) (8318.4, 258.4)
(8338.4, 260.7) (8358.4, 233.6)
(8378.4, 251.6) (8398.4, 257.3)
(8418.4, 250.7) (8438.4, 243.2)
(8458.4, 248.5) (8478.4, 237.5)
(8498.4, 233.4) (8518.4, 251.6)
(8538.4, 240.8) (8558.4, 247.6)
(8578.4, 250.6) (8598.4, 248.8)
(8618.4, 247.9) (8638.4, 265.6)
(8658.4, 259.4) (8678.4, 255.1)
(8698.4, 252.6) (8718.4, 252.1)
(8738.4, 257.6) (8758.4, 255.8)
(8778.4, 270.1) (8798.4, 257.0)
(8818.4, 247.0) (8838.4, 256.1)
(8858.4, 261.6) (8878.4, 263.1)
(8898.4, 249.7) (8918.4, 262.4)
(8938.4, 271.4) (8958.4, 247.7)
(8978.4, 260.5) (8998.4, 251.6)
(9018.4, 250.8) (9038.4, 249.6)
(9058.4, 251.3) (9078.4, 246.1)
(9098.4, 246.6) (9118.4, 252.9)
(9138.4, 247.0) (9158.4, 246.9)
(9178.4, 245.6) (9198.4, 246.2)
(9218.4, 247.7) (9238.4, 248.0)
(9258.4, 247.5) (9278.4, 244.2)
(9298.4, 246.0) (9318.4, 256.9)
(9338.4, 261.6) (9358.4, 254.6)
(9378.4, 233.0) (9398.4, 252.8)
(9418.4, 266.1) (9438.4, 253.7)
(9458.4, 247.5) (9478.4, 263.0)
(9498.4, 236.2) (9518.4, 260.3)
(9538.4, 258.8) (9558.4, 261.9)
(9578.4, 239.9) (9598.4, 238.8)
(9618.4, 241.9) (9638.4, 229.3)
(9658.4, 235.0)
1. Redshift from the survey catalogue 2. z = 0.356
